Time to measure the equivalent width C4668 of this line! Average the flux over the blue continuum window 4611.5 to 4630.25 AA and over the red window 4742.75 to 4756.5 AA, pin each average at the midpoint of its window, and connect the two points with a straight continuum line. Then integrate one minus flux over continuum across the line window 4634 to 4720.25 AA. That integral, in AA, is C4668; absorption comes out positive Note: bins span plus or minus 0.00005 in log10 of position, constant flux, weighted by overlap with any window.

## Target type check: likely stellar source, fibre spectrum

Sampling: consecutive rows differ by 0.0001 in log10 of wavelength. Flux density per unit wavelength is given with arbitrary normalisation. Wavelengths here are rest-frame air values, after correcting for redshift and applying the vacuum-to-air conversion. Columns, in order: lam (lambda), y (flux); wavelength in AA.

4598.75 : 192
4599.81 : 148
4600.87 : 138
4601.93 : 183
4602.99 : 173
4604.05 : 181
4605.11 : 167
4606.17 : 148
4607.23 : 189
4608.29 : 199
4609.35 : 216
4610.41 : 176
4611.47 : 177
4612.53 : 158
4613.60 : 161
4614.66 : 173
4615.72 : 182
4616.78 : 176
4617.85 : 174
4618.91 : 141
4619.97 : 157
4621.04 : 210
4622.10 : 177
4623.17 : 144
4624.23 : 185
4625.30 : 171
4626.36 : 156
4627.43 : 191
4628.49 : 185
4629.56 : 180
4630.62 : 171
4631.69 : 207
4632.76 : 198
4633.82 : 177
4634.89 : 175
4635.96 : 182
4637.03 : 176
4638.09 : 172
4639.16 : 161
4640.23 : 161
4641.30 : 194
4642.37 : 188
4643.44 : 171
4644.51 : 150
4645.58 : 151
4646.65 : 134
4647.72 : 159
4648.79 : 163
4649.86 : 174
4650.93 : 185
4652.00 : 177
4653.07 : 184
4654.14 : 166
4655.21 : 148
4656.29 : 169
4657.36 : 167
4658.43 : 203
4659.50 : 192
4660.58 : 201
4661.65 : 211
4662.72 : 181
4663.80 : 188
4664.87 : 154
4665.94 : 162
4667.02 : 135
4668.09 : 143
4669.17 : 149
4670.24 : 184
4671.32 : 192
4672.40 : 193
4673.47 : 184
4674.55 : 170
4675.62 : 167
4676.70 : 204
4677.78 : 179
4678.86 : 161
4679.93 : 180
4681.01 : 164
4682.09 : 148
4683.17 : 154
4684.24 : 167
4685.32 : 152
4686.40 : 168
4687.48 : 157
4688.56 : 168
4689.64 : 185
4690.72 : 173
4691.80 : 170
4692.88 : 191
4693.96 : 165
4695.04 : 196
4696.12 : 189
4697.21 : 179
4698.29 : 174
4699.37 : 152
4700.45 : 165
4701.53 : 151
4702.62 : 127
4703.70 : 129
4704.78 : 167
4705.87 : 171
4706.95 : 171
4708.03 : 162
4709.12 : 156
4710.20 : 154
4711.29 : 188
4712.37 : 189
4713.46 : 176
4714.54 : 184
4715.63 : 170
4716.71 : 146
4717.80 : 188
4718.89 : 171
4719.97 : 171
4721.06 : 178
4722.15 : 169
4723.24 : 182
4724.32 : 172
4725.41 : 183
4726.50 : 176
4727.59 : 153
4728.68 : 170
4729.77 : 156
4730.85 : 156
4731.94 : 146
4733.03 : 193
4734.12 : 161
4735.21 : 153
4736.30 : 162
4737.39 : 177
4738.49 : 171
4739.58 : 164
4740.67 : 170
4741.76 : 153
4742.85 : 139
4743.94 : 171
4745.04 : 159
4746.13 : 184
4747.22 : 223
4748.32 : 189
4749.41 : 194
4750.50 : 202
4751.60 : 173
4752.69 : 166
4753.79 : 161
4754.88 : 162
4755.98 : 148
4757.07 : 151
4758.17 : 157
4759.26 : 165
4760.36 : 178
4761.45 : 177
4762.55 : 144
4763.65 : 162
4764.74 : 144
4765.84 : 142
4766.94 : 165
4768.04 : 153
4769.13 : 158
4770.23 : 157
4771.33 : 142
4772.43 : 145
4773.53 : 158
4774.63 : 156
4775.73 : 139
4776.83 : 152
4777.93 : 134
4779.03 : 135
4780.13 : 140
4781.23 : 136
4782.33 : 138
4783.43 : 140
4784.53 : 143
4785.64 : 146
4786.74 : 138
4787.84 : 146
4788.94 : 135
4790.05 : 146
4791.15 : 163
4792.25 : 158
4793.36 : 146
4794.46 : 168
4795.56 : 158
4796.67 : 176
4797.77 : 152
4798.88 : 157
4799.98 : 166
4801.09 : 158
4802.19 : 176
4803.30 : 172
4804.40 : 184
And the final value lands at 1.6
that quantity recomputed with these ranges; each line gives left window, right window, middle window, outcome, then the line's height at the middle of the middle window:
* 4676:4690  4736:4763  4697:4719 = 0.5 AA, 169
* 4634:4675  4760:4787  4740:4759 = -2.1 AA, 154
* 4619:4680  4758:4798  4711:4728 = -1.4 AA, 162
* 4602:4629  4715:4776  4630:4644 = -0.5 AA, 173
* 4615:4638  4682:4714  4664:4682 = 0.0 AA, 170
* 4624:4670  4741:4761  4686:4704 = 0.5 AA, 172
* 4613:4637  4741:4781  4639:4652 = 0.5 AA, 174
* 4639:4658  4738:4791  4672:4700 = -1.5 AA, 164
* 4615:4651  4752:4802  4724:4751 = -2.2 AA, 158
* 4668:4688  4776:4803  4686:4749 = -2.5 AA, 163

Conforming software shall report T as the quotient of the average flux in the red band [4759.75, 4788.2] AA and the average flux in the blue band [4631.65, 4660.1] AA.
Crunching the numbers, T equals 0.86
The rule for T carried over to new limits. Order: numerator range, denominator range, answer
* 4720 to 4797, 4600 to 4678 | 0.92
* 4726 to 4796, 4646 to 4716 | 0.93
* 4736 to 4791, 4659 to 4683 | 0.91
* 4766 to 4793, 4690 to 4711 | 0.88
